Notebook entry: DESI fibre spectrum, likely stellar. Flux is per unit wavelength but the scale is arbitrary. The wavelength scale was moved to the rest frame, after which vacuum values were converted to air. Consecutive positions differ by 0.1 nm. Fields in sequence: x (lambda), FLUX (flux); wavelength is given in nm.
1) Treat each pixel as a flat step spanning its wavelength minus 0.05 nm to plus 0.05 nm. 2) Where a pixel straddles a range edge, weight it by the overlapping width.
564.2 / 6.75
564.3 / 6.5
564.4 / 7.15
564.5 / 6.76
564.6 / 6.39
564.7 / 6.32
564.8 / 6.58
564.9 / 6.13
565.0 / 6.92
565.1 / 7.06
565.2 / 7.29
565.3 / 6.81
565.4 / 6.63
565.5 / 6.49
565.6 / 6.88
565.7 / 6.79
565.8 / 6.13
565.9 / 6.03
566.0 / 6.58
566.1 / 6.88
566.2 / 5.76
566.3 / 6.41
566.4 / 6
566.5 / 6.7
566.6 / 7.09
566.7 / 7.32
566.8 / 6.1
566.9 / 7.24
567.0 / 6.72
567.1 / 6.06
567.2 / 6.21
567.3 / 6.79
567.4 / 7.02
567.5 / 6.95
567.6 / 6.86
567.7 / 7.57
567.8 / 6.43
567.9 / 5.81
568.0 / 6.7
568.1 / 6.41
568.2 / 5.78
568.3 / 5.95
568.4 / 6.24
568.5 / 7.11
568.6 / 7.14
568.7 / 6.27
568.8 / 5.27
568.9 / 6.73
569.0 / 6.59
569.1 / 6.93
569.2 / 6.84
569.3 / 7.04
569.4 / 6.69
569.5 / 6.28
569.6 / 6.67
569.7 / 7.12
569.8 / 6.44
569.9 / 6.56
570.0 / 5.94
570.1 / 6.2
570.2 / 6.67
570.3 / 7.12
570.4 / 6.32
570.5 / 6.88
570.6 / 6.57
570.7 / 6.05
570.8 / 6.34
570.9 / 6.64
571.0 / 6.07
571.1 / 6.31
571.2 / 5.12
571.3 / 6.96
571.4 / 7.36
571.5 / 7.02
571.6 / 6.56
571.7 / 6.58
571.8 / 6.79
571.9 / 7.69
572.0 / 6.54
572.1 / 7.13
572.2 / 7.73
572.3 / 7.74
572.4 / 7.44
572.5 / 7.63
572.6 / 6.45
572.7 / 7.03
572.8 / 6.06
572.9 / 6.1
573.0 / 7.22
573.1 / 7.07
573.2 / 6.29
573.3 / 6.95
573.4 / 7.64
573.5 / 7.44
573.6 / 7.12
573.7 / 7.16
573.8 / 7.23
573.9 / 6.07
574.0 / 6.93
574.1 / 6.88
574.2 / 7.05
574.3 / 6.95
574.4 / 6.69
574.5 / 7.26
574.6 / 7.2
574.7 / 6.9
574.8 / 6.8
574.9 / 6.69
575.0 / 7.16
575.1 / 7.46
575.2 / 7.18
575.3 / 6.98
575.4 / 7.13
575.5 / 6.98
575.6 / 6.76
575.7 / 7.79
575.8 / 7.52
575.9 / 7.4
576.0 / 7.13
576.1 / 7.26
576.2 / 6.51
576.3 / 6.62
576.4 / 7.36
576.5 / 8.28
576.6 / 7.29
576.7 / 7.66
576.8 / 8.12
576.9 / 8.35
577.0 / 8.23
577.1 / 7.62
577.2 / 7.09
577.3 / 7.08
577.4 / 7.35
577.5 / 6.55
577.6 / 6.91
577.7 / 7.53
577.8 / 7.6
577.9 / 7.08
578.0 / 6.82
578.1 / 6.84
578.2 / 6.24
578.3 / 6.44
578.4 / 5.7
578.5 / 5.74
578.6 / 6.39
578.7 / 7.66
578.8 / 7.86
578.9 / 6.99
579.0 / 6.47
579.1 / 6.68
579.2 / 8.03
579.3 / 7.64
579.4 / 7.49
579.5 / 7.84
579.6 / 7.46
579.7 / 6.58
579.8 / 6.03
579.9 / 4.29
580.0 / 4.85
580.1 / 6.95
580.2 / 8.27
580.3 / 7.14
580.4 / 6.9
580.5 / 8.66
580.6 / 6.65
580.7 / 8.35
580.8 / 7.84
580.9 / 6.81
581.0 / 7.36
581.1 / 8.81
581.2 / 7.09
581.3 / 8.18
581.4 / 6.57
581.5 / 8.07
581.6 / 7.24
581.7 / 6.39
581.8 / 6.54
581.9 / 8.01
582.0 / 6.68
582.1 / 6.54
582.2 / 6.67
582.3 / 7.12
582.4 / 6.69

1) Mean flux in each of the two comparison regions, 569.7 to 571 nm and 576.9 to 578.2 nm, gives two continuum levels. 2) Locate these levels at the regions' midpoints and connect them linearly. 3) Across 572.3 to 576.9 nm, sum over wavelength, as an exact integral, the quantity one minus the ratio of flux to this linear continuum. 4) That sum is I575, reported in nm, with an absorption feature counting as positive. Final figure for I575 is -0.12 nm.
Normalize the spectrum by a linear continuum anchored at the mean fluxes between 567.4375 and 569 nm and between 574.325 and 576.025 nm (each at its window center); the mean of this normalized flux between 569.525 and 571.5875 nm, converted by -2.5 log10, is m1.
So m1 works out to 0.03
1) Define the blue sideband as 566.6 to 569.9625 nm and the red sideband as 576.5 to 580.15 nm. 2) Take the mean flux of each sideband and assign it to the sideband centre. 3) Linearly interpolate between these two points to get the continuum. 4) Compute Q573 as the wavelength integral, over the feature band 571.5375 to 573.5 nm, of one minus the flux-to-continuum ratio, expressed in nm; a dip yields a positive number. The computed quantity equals -0.06 nm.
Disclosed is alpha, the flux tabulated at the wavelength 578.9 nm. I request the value 6.99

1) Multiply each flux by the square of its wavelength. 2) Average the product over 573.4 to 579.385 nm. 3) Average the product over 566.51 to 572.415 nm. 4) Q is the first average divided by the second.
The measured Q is 1.10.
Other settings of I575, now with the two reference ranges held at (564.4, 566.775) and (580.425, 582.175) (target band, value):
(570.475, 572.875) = 0.05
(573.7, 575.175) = 0.02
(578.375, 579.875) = 0.07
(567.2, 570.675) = 0.10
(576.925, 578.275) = 0.01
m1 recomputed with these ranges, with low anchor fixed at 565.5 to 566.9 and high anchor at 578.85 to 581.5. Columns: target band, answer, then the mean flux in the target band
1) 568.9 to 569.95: -0.005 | 6.72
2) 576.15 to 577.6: -0.060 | 7.42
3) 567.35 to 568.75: 0.005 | 6.59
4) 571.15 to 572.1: 0.004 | 6.76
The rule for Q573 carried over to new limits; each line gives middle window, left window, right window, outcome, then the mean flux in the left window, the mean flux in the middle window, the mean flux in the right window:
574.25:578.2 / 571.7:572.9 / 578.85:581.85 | -0.07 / 7.05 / 7.22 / 7.14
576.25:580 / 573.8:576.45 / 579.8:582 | 0.02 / 7.03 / 7.05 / 7.15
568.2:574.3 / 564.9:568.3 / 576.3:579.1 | 0.09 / 6.6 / 6.73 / 7.14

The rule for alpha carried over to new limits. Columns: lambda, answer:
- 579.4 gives 7.49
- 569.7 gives 7.12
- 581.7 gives 6.39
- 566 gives 6.58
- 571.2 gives 5.12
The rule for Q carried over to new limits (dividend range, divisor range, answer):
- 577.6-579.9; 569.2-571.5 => 1.09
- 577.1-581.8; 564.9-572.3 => 1.11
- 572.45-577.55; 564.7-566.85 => 1.12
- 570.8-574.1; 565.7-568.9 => 1.07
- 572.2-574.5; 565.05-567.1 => 1.08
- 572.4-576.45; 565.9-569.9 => 1.09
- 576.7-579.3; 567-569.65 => 1.12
